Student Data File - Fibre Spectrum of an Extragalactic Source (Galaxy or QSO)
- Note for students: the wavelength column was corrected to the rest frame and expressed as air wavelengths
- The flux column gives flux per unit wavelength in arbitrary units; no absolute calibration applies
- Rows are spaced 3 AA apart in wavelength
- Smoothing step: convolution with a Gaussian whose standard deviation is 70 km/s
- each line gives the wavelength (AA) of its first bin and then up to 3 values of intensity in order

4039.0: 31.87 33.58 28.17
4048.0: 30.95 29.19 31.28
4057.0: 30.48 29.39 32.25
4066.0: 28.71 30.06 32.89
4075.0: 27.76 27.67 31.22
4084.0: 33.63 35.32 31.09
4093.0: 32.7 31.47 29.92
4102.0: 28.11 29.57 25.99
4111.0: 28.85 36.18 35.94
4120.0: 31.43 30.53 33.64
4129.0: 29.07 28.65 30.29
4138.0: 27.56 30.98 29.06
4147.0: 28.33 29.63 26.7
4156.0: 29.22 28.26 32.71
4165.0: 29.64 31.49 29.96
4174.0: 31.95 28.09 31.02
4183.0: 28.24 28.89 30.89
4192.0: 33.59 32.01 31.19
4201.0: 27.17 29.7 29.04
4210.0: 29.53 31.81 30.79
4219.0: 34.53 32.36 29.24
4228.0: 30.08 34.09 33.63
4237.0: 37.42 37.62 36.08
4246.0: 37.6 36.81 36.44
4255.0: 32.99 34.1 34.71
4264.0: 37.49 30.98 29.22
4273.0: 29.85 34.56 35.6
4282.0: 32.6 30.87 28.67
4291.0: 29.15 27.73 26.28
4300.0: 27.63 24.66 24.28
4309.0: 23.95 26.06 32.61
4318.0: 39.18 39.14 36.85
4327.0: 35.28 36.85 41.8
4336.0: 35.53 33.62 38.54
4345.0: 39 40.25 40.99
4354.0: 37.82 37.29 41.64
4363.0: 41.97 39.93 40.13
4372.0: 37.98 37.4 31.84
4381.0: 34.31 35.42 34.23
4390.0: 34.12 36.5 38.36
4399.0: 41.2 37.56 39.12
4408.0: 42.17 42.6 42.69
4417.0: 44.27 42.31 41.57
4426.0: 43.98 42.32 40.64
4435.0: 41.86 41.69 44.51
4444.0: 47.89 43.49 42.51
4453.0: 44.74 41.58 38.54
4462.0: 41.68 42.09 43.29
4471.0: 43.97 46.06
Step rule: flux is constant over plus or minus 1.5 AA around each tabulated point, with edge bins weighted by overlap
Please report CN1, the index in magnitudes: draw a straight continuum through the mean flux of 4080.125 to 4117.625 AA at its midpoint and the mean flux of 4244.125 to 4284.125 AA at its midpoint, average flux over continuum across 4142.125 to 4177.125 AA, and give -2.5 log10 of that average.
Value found 0.10 mag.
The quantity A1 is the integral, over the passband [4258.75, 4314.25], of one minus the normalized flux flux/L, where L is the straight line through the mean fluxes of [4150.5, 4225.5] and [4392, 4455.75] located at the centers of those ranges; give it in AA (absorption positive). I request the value 8.4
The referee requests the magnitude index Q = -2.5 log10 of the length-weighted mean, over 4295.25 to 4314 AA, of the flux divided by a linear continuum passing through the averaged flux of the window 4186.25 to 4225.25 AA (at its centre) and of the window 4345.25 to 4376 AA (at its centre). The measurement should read 0.38 mag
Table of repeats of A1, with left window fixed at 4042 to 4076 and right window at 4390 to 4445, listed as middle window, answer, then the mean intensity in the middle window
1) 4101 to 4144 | 2.4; 30.5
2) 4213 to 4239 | 2.0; 32.8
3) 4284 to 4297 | 3.0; 28.7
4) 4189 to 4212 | 2.9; 30.4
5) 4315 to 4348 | 1.1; 37.5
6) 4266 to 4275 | 1.6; 30.2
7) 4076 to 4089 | -0.3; 31.8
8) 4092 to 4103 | 0.3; 30.6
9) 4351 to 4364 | 0.0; 39.7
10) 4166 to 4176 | 0.9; 30.9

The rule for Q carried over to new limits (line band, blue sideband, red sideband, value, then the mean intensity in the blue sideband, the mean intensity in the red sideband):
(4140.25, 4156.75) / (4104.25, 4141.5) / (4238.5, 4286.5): 0.09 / 30.7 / 34.2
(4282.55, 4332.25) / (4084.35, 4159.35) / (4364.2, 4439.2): 0.18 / 30.4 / 39.4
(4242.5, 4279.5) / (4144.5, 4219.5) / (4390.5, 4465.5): -0.01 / 30.1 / 41.7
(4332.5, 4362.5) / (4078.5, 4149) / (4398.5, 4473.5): 0.02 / 30.8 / 42.4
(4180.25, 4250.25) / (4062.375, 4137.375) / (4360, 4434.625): 0.06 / 30.9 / 39.4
